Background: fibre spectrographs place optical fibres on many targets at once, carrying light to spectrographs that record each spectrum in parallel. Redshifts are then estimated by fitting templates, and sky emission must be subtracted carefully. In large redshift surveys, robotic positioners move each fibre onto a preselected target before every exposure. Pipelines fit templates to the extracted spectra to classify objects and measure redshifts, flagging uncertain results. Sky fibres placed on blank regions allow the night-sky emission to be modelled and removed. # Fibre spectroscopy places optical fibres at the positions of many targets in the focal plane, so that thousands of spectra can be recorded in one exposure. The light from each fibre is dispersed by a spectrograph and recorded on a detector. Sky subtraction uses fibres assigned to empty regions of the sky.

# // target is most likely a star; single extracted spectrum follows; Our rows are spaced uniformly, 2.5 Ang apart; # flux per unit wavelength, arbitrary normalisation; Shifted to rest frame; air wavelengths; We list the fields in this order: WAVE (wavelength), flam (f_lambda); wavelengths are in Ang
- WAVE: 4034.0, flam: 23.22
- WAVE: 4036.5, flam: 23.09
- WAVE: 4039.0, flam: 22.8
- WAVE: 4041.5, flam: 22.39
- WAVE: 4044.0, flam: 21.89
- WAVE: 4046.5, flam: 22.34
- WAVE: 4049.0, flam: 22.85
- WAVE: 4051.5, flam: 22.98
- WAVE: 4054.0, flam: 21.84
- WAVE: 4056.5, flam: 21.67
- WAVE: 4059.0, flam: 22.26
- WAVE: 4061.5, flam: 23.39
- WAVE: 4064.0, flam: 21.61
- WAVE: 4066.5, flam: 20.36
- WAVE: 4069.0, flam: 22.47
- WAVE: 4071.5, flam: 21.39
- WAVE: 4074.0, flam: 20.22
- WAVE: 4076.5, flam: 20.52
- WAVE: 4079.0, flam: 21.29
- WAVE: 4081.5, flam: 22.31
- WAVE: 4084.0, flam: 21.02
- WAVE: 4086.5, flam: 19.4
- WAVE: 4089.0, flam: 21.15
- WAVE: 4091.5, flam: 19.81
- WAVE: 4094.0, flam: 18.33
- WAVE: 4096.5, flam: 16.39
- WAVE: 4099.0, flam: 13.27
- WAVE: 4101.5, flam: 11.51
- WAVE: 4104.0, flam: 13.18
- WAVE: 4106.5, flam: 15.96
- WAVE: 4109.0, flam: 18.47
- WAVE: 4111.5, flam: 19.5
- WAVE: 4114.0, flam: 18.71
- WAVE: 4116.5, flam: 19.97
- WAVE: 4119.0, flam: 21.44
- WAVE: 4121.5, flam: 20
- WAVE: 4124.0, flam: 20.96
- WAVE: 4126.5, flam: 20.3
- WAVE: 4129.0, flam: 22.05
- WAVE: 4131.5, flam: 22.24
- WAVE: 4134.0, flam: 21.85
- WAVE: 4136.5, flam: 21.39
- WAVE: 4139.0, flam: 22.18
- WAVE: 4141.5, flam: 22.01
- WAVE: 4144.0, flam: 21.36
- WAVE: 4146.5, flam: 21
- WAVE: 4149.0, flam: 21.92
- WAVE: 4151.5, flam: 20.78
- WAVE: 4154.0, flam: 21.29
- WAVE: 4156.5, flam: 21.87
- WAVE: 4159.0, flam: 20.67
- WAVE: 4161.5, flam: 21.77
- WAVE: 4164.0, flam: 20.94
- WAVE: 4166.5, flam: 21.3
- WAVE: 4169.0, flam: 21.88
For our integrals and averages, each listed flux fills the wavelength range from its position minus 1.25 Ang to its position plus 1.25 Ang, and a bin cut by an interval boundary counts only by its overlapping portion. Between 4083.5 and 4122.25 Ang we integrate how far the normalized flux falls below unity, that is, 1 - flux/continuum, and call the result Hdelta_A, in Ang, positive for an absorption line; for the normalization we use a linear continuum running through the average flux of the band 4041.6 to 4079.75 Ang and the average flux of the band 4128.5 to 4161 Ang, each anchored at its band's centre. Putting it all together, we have 6.8 Ang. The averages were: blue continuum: 21.8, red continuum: 21.6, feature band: 17.9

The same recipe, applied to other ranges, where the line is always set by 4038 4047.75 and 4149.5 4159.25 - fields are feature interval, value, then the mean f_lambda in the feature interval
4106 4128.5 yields 2.0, 19.7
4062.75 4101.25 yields 3.9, 19.7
